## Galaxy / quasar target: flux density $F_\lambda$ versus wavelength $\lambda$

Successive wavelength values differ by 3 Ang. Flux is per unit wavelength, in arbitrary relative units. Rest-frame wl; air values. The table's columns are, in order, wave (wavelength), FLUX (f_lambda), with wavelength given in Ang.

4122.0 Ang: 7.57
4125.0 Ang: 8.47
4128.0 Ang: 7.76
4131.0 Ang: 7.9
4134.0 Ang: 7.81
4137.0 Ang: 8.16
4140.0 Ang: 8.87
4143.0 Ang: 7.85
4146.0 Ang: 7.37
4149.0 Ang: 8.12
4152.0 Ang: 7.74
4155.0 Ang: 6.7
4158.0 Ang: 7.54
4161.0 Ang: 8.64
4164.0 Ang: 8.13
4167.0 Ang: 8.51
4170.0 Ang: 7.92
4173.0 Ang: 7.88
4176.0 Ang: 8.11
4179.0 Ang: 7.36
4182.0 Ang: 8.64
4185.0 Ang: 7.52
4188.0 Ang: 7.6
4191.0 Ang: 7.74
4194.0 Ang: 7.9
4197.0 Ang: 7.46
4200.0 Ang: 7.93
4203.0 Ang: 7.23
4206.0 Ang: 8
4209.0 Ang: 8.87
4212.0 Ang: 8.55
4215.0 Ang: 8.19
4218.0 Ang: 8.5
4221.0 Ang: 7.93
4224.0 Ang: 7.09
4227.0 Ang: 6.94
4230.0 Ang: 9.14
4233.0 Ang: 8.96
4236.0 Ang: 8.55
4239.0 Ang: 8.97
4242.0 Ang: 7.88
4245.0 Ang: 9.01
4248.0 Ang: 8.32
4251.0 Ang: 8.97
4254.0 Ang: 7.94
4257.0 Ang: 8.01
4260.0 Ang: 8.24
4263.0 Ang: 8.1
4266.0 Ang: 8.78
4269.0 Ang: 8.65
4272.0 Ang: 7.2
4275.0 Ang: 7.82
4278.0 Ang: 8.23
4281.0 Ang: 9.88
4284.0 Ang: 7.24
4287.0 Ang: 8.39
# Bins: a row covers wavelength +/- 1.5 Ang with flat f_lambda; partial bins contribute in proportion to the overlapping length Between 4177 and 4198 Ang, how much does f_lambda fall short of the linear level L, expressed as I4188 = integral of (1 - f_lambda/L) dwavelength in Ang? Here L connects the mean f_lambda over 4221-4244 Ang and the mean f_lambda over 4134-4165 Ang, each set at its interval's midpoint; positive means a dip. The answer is 0.7 Ang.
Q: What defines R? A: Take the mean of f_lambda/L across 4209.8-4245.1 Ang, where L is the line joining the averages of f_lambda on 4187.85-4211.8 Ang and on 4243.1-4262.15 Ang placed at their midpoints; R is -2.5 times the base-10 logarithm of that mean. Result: -0.02 mag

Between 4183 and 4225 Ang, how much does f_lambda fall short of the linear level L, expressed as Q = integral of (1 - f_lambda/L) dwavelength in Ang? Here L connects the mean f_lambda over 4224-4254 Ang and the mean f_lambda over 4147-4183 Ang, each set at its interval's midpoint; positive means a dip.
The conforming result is 1.42 Ang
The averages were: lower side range 7.92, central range 7.91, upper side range 8.43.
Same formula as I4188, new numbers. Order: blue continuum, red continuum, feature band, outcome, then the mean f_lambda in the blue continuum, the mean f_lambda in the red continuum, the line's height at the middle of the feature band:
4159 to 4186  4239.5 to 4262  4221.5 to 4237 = 0.3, 8.08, 8.36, 8.28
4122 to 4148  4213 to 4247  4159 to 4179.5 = 0.0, 8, 8.29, 8.1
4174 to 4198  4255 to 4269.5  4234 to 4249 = -0.7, 7.8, 8.32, 8.18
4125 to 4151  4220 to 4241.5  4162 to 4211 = 1.1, 8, 8.22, 8.11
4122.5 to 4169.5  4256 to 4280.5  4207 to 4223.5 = -0.4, 7.96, 8.2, 8.1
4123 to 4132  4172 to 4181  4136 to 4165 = 0.1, 8.03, 7.83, 7.93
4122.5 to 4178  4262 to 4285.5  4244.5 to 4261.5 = -0.4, 7.96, 8.24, 8.19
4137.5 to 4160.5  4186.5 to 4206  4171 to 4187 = -0.4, 7.8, 7.67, 7.72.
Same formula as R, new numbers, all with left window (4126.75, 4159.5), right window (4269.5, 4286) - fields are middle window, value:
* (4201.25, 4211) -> -0.01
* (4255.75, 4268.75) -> -0.03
